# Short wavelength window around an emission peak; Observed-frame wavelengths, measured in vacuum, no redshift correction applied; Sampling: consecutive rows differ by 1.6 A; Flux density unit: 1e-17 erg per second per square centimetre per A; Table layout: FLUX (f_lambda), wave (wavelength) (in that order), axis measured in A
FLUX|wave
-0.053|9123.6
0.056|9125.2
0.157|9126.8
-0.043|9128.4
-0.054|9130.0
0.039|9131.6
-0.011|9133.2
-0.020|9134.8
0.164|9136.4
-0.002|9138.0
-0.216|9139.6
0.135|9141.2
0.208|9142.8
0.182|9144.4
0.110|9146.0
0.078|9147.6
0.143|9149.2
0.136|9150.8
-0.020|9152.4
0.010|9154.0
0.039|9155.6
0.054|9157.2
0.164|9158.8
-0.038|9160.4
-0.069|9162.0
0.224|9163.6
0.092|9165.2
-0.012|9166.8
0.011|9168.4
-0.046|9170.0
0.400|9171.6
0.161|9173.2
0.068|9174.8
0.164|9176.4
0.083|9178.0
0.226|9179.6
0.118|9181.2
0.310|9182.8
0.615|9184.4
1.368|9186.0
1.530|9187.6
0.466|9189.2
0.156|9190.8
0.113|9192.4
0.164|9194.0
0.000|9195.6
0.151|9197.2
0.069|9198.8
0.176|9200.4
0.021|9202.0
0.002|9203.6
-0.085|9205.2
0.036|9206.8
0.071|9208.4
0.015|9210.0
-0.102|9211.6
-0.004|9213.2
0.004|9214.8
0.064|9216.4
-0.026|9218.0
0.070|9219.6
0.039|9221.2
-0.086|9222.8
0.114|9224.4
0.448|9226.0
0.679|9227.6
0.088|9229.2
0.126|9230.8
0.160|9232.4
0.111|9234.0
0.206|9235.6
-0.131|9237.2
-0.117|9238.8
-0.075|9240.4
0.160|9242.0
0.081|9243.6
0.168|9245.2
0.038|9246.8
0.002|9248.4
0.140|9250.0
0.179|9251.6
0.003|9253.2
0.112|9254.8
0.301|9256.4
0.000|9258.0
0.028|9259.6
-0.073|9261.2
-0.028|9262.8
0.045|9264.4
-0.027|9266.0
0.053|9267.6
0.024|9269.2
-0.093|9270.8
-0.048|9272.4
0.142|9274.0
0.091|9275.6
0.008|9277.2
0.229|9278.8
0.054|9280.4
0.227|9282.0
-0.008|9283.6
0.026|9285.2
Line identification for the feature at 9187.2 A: [O III]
